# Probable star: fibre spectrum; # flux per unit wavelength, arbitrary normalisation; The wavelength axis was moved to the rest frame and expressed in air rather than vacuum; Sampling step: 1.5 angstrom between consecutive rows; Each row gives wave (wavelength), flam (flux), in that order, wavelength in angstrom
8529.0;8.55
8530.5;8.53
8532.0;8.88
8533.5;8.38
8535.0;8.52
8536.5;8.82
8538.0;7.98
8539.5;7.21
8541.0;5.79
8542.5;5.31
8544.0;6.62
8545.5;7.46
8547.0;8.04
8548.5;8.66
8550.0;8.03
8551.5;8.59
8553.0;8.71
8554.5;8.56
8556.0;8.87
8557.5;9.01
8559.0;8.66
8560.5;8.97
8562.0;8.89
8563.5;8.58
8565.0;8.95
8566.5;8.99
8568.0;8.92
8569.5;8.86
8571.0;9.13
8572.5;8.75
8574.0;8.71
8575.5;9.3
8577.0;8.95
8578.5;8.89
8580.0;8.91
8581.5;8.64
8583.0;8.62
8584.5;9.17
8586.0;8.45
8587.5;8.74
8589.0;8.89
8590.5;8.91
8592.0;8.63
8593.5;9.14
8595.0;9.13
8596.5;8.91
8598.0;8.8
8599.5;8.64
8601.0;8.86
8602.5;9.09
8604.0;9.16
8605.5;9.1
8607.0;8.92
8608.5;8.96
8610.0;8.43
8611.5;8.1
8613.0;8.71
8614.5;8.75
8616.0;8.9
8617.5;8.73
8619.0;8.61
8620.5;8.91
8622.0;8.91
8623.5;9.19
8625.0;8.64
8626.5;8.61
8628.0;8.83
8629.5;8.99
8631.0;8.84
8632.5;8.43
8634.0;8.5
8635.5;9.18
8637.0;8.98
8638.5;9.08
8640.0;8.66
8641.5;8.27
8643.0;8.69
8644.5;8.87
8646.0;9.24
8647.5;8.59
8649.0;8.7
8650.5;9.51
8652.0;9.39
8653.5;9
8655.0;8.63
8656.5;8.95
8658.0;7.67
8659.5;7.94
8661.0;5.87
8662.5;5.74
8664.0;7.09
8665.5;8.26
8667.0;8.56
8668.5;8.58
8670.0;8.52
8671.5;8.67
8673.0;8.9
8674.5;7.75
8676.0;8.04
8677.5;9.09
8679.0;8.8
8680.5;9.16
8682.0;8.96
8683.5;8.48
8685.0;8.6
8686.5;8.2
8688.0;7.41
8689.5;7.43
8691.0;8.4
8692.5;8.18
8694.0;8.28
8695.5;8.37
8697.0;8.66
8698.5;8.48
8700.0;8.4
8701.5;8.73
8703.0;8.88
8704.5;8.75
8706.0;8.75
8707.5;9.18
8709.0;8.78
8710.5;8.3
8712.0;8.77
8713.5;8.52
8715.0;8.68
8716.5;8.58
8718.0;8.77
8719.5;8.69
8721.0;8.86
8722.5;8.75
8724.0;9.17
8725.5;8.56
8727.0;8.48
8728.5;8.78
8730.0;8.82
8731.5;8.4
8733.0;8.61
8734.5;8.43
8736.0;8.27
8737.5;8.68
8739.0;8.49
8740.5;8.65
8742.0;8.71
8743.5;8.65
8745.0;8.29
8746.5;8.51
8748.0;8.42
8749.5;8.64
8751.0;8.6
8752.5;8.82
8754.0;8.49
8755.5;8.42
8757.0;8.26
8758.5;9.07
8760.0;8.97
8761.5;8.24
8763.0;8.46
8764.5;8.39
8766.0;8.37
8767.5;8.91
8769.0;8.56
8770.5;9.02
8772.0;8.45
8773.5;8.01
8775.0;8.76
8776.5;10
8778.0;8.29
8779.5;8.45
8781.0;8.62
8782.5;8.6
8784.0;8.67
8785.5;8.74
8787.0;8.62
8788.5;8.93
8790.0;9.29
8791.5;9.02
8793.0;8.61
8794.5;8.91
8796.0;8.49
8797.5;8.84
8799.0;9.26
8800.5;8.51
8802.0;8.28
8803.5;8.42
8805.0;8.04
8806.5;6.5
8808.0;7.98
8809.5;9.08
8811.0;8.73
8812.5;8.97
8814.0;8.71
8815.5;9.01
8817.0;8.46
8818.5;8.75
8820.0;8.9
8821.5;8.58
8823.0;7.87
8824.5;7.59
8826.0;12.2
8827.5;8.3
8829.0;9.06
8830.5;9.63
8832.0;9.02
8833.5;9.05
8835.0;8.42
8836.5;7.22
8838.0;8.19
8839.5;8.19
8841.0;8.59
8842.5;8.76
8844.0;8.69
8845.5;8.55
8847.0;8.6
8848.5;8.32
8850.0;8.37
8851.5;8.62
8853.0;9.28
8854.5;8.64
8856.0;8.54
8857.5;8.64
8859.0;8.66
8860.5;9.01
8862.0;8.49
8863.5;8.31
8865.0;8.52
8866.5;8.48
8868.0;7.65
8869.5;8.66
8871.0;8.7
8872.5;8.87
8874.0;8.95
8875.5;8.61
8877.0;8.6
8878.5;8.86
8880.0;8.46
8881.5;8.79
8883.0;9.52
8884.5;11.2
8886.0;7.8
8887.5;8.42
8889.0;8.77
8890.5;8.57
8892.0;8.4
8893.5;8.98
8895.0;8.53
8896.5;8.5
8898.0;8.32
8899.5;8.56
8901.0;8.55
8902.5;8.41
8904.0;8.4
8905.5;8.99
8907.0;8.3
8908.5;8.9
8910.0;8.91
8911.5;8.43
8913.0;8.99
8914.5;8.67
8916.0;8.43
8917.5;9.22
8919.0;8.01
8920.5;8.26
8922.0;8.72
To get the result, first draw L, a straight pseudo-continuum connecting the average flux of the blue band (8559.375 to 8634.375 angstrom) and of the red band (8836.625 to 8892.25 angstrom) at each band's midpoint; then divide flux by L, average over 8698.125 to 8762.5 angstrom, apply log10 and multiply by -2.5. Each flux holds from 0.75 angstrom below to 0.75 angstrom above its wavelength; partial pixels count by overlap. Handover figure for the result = 0.01 mag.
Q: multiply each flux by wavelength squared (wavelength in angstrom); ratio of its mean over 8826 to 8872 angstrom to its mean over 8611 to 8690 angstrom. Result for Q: 1.06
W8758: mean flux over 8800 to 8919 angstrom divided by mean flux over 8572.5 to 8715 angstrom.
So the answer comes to 1.0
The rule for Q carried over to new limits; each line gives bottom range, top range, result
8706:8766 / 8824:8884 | 1.04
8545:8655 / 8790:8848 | 1.03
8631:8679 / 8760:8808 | 1.05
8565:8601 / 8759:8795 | 1.03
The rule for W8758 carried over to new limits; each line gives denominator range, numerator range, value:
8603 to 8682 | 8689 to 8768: 1.00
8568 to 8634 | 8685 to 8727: 0.97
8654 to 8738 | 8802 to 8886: 1.03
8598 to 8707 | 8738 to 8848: 1.01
